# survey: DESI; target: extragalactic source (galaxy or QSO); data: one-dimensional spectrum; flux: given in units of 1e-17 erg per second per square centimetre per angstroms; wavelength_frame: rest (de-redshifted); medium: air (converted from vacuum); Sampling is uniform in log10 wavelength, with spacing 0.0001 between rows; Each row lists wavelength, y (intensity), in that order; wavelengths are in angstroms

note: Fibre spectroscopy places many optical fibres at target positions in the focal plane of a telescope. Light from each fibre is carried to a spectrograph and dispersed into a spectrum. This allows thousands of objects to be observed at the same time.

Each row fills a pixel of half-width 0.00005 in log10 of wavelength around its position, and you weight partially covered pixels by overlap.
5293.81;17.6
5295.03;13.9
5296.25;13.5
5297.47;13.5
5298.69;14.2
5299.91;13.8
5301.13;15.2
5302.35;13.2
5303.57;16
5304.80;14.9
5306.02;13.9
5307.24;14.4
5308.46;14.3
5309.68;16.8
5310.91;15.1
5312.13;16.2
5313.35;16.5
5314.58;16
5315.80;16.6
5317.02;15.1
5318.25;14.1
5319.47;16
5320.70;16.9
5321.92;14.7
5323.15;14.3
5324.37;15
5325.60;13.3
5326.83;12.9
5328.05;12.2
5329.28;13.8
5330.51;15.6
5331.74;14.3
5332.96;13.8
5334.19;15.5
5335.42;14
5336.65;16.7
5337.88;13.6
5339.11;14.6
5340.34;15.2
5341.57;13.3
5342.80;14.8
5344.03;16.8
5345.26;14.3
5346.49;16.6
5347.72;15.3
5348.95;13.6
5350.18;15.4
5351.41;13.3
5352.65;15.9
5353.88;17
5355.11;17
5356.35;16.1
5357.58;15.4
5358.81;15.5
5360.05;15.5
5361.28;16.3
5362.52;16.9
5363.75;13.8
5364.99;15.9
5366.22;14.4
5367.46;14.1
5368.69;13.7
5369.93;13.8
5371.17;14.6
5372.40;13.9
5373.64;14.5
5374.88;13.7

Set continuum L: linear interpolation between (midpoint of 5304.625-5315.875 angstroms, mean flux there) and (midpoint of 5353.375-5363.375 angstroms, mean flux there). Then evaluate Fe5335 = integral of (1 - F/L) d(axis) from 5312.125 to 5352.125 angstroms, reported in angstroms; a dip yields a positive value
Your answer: 2.3 angstroms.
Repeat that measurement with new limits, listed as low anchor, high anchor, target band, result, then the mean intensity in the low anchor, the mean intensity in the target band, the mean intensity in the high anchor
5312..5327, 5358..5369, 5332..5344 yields 0.4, 15.2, 14.7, 15.2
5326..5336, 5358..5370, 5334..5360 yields -1.3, 14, 15.2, 15.1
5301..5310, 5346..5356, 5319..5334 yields 0.7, 14.8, 14.4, 15.5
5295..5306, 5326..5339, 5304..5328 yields -1.4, 14.2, 15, 14.2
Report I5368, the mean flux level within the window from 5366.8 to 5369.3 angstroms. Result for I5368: 13.9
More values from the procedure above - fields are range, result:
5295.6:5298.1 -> 13.5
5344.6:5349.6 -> 15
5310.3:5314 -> 15.9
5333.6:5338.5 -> 14.9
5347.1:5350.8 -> 14.8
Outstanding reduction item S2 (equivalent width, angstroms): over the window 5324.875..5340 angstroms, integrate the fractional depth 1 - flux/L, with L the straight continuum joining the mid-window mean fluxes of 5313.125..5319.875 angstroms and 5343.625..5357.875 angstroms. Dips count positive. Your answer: 1.3 angstroms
